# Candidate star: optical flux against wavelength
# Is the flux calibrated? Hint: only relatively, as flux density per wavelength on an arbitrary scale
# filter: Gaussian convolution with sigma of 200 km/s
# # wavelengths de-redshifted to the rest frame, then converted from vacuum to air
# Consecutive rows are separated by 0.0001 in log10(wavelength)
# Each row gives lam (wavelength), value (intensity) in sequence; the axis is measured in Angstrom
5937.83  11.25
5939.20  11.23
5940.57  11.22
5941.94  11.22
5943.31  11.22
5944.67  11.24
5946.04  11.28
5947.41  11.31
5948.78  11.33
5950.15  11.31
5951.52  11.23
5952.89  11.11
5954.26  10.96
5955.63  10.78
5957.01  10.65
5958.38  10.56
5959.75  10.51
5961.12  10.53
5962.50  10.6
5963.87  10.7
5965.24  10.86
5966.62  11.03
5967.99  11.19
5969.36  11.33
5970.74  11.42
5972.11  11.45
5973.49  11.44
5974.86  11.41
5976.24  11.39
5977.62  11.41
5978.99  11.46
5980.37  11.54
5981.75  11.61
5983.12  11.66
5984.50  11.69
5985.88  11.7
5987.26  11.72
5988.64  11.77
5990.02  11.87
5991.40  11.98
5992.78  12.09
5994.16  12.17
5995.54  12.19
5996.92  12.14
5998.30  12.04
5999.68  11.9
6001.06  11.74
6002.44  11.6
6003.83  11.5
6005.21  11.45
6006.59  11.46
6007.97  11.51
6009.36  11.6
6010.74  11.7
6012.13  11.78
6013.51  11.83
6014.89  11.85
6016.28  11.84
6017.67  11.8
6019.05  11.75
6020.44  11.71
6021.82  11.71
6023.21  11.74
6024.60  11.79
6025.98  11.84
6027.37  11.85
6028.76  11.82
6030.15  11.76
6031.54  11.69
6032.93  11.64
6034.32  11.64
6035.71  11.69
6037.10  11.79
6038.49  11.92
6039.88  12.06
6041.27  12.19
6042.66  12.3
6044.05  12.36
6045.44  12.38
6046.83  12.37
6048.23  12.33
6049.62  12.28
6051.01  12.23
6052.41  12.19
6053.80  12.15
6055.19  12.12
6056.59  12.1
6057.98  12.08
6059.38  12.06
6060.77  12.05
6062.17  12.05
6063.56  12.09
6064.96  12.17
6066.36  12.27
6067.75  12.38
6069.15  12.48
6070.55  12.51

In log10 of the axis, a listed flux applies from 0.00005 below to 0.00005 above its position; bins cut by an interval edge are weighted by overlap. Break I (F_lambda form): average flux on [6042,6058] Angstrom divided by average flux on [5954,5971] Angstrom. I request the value 1.13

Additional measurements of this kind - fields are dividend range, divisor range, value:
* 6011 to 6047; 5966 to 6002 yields 1.02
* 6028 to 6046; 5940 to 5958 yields 1.07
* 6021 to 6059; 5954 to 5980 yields 1.09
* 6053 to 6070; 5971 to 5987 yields 1.06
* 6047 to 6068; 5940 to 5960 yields 1.10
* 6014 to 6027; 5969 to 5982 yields 1.03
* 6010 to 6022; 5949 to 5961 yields 1.08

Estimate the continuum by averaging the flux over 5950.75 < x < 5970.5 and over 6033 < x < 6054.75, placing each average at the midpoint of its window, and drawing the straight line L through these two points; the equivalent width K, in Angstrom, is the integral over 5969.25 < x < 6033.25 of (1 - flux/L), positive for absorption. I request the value -1.3 Angstrom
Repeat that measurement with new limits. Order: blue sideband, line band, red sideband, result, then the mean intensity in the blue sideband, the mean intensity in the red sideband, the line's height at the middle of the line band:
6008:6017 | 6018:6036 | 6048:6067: 0.19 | 11.7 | 12.2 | 11.9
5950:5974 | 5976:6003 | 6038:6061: -1.04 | 11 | 12.2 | 11.4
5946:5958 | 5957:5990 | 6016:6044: 0.09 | 11.1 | 11.8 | 11.3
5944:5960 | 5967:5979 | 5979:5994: 0.10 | 11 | 11.8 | 11.5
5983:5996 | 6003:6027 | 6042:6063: 0.63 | 11.9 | 12.2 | 12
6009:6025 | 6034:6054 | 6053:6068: -0.23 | 11.8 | 12.1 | 12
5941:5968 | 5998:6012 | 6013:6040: -0.13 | 11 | 11.8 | 11.5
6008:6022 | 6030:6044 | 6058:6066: 0.01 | 11.7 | 12.1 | 11.9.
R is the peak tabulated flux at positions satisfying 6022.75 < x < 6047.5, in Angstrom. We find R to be 12.38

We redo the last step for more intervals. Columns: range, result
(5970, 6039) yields 12.19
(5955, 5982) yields 11.61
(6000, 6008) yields 11.74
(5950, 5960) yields 11.31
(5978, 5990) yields 11.77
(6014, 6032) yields 11.85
